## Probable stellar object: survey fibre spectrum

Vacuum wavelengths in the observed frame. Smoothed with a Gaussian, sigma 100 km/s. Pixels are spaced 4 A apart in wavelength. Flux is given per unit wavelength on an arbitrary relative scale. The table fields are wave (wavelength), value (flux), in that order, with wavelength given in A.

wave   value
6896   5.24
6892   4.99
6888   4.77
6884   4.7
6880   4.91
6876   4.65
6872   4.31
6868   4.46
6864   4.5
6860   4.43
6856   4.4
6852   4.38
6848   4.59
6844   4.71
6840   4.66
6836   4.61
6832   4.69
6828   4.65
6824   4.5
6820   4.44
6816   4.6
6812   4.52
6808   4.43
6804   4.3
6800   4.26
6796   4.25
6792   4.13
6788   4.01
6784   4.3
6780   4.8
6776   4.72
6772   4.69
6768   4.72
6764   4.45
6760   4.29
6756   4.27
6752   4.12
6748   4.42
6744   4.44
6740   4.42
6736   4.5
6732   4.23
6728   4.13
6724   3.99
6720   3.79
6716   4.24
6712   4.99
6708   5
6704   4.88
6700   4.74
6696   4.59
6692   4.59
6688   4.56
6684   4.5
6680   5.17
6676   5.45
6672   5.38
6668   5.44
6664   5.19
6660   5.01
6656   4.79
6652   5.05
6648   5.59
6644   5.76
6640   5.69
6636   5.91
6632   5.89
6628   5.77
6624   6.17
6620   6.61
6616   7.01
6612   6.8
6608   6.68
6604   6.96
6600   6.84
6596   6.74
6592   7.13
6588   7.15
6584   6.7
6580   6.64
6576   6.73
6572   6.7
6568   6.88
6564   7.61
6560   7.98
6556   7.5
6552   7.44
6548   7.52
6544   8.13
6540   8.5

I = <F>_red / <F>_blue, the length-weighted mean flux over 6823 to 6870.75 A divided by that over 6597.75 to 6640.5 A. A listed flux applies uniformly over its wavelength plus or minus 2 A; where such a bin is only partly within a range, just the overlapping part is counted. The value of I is 0.71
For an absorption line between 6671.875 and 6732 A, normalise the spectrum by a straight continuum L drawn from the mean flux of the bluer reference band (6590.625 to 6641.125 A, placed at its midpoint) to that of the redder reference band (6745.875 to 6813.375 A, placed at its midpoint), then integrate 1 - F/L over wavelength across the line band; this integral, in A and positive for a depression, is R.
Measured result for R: 8.5 A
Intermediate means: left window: 6.48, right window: 4.39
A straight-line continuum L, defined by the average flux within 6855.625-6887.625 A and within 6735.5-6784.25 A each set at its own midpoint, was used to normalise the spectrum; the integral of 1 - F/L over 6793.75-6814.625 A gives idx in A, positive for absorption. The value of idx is 0.7 A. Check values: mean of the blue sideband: 4.48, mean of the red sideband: 4.56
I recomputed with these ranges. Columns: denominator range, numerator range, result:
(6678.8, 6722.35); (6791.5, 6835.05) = 0.96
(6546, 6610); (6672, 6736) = 0.65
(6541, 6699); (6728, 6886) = 0.72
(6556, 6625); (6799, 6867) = 0.65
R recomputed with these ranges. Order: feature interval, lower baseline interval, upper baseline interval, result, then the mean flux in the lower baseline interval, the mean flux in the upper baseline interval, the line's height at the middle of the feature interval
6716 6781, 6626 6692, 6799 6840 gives 6.6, 5.3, 4.51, 4.86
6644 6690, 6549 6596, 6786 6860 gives 7.4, 7.12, 4.45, 6.12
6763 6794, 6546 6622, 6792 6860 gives 3.2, 7.03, 4.49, 4.99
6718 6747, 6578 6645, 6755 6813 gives 4.7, 6.51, 4.41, 5.04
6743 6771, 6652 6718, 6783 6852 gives 1.6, 4.91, 4.45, 4.66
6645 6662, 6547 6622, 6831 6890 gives 3.4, 7.03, 4.58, 6.42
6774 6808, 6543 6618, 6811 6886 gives 5.0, 7.1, 4.56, 5.11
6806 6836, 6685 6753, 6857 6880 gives -0.4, 4.45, 4.51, 4.49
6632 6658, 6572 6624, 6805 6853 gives 3.5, 6.8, 4.56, 6.35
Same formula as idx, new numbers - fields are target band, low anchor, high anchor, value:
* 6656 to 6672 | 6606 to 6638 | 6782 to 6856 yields 2.1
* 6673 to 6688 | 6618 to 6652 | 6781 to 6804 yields 1.1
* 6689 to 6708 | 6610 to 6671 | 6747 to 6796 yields 1.6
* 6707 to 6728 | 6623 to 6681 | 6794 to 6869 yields 3.2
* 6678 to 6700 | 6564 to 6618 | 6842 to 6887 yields 4.9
